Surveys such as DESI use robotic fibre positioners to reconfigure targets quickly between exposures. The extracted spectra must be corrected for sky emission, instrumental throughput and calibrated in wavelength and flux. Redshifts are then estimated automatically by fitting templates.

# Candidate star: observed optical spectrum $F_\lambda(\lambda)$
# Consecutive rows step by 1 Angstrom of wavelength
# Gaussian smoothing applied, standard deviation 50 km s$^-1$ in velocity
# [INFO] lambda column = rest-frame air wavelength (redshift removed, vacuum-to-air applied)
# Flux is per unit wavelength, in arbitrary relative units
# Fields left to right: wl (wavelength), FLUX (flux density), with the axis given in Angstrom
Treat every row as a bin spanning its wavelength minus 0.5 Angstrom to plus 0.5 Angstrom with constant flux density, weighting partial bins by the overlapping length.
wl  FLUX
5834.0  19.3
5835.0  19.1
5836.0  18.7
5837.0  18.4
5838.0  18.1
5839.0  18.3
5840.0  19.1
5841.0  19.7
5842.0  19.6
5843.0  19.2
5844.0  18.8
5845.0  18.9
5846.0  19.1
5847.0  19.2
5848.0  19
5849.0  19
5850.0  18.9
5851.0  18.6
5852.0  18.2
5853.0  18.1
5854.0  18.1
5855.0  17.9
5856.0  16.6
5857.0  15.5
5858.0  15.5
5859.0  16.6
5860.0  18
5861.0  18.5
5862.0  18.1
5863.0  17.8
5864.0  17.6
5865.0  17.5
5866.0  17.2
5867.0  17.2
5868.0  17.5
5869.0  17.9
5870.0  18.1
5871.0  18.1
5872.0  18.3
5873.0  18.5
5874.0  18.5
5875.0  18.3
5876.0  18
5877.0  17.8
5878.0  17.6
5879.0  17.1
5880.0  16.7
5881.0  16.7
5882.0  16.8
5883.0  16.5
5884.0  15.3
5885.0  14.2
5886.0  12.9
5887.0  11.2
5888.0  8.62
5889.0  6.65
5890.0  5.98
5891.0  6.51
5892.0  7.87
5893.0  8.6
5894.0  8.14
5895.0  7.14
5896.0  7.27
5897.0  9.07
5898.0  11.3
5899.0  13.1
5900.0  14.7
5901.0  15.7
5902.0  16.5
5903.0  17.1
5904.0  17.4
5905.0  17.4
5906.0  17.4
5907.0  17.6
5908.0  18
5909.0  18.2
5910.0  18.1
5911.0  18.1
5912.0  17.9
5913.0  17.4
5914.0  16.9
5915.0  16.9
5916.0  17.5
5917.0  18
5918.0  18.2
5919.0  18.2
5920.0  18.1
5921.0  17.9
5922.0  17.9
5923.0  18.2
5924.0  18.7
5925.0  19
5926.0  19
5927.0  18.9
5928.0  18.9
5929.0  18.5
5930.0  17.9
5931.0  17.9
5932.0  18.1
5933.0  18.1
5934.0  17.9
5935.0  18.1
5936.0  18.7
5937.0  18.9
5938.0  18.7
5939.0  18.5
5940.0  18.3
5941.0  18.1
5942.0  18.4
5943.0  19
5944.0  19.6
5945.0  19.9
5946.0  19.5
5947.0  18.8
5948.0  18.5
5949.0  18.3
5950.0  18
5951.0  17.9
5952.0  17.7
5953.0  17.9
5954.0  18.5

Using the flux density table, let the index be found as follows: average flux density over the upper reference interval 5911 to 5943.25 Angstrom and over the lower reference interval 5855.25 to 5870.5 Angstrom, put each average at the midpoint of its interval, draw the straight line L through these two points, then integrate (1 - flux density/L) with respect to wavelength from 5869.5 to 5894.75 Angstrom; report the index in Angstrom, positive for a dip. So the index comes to 5.0 Angstrom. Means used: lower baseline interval 17.3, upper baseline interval 18.2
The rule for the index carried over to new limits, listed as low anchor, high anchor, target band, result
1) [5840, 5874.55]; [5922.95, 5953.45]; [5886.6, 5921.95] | 8.0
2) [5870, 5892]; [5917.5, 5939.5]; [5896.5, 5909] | 0.7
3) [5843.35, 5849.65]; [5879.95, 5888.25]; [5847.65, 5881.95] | -2.2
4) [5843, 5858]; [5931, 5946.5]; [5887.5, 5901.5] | 6.9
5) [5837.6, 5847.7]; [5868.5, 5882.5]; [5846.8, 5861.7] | 0.6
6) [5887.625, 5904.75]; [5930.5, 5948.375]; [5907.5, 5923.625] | -4.1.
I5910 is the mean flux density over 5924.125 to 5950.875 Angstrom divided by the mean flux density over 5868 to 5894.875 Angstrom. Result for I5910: 1.31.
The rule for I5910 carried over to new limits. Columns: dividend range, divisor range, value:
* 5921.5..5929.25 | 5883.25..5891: 1.76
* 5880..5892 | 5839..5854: 0.63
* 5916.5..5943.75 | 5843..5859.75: 1.02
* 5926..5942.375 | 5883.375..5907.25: 1.54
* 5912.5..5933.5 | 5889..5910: 1.42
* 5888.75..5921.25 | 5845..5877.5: 0.80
